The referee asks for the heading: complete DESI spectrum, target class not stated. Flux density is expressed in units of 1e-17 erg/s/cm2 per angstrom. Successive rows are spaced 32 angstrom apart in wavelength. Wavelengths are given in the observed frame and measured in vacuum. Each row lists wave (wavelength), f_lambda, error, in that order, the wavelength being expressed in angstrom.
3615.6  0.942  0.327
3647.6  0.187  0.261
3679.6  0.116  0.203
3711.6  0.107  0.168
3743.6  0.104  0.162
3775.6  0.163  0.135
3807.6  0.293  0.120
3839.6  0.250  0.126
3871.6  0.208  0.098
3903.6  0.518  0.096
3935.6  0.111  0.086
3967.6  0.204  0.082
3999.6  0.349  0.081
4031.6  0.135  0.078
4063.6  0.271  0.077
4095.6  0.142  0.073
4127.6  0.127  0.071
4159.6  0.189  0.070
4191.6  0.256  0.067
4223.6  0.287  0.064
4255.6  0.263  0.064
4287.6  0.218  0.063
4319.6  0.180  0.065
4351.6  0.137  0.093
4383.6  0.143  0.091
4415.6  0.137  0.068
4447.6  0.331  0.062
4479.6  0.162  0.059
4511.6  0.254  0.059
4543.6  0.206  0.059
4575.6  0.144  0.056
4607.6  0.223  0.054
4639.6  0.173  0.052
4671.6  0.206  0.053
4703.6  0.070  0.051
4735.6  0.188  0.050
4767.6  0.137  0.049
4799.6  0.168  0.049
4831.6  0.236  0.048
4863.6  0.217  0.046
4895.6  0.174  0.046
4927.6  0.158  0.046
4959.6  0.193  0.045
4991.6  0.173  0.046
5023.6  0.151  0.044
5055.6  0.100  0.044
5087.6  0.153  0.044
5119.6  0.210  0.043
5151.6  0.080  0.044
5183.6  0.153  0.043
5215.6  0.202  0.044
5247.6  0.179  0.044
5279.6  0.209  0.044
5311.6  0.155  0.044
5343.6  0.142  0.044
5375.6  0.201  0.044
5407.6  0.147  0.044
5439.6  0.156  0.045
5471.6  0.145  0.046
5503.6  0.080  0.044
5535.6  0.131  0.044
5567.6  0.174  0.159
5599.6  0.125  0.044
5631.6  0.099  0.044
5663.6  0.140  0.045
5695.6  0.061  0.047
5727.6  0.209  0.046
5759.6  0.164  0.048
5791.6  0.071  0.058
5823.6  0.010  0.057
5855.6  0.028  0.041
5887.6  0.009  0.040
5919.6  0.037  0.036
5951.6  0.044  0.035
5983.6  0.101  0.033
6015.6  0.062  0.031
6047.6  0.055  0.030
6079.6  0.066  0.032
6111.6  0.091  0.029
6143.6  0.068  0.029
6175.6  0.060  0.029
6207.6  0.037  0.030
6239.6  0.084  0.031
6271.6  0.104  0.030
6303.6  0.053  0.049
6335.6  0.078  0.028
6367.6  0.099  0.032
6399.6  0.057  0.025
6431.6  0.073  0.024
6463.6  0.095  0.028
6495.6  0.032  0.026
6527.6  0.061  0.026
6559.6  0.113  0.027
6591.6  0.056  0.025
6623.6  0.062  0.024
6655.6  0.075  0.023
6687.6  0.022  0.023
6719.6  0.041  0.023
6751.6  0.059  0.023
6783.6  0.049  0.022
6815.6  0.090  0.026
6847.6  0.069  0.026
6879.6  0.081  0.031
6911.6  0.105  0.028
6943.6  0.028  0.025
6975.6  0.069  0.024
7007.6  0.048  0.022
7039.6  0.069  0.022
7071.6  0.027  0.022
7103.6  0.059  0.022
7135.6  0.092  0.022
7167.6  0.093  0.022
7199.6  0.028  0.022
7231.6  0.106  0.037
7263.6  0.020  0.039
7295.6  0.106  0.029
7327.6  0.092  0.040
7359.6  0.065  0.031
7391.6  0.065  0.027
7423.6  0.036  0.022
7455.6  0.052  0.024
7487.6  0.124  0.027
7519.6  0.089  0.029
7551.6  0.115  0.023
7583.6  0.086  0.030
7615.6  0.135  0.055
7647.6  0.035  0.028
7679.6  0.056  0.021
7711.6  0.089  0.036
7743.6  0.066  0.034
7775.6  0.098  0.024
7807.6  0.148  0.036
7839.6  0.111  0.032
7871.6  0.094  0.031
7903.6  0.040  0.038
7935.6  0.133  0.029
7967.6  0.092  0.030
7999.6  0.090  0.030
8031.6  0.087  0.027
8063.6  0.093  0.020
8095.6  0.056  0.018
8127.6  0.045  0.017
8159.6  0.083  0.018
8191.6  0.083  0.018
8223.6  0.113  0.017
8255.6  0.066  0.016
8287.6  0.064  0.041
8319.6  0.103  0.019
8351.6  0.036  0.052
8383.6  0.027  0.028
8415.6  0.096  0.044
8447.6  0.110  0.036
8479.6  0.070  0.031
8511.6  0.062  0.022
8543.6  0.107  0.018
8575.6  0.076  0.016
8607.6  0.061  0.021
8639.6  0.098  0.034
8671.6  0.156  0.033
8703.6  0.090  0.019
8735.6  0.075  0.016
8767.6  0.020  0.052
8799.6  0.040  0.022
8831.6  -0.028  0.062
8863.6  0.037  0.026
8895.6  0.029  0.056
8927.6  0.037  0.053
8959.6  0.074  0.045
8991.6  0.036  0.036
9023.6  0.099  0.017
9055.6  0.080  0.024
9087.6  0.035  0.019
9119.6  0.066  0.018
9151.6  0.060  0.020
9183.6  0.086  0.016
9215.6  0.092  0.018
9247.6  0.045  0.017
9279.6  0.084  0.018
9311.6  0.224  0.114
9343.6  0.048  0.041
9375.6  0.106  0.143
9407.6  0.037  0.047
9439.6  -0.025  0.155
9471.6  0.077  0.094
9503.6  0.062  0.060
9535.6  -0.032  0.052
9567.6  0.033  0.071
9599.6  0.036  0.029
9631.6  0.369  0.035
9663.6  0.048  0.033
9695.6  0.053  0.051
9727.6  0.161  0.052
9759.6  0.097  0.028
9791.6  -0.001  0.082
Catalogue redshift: 1.581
